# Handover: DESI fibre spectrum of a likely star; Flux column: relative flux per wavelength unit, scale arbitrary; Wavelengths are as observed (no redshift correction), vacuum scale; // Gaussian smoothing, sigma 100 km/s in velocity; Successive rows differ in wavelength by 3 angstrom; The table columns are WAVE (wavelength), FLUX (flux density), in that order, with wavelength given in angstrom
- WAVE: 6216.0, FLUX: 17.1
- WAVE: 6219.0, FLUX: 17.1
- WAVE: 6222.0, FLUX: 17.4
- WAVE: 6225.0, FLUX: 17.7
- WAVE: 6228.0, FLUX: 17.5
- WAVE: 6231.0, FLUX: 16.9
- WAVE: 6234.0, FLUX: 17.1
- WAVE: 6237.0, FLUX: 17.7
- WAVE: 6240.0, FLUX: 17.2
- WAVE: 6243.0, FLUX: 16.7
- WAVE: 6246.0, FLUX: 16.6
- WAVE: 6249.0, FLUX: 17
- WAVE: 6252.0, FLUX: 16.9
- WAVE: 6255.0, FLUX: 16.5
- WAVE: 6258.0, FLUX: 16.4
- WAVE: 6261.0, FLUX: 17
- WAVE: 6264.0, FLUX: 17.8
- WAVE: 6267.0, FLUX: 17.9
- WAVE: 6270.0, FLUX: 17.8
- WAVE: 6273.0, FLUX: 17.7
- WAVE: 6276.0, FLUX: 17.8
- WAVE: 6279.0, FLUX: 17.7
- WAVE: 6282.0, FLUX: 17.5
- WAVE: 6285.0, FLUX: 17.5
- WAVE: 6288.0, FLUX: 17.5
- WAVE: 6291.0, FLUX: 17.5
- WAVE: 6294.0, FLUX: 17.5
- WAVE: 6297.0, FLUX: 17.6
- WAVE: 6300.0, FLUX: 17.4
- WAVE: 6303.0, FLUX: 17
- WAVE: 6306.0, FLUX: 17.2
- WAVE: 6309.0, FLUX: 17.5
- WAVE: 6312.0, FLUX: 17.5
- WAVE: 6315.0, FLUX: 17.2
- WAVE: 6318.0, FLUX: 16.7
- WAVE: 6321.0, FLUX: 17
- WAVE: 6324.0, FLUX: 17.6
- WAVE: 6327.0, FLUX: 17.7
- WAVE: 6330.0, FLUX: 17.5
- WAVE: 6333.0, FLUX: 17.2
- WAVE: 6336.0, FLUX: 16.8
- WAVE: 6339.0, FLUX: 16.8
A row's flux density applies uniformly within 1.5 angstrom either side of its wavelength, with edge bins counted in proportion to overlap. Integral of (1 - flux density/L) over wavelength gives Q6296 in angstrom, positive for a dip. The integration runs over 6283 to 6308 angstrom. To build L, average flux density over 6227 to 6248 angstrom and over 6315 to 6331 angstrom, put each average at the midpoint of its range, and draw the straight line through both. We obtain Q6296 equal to -0.3 angstrom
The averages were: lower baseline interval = 17.1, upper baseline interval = 17.3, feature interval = 17.4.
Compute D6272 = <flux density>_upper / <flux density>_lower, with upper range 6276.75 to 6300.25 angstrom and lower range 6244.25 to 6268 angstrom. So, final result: 1.03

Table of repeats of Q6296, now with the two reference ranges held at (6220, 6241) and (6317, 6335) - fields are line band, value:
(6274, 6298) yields -0.4 angstrom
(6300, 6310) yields 0.0 angstrom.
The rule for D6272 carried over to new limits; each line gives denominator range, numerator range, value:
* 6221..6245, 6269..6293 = 1.02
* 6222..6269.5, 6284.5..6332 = 1.01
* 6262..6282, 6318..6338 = 0.97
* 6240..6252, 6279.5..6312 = 1.04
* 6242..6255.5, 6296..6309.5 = 1.03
